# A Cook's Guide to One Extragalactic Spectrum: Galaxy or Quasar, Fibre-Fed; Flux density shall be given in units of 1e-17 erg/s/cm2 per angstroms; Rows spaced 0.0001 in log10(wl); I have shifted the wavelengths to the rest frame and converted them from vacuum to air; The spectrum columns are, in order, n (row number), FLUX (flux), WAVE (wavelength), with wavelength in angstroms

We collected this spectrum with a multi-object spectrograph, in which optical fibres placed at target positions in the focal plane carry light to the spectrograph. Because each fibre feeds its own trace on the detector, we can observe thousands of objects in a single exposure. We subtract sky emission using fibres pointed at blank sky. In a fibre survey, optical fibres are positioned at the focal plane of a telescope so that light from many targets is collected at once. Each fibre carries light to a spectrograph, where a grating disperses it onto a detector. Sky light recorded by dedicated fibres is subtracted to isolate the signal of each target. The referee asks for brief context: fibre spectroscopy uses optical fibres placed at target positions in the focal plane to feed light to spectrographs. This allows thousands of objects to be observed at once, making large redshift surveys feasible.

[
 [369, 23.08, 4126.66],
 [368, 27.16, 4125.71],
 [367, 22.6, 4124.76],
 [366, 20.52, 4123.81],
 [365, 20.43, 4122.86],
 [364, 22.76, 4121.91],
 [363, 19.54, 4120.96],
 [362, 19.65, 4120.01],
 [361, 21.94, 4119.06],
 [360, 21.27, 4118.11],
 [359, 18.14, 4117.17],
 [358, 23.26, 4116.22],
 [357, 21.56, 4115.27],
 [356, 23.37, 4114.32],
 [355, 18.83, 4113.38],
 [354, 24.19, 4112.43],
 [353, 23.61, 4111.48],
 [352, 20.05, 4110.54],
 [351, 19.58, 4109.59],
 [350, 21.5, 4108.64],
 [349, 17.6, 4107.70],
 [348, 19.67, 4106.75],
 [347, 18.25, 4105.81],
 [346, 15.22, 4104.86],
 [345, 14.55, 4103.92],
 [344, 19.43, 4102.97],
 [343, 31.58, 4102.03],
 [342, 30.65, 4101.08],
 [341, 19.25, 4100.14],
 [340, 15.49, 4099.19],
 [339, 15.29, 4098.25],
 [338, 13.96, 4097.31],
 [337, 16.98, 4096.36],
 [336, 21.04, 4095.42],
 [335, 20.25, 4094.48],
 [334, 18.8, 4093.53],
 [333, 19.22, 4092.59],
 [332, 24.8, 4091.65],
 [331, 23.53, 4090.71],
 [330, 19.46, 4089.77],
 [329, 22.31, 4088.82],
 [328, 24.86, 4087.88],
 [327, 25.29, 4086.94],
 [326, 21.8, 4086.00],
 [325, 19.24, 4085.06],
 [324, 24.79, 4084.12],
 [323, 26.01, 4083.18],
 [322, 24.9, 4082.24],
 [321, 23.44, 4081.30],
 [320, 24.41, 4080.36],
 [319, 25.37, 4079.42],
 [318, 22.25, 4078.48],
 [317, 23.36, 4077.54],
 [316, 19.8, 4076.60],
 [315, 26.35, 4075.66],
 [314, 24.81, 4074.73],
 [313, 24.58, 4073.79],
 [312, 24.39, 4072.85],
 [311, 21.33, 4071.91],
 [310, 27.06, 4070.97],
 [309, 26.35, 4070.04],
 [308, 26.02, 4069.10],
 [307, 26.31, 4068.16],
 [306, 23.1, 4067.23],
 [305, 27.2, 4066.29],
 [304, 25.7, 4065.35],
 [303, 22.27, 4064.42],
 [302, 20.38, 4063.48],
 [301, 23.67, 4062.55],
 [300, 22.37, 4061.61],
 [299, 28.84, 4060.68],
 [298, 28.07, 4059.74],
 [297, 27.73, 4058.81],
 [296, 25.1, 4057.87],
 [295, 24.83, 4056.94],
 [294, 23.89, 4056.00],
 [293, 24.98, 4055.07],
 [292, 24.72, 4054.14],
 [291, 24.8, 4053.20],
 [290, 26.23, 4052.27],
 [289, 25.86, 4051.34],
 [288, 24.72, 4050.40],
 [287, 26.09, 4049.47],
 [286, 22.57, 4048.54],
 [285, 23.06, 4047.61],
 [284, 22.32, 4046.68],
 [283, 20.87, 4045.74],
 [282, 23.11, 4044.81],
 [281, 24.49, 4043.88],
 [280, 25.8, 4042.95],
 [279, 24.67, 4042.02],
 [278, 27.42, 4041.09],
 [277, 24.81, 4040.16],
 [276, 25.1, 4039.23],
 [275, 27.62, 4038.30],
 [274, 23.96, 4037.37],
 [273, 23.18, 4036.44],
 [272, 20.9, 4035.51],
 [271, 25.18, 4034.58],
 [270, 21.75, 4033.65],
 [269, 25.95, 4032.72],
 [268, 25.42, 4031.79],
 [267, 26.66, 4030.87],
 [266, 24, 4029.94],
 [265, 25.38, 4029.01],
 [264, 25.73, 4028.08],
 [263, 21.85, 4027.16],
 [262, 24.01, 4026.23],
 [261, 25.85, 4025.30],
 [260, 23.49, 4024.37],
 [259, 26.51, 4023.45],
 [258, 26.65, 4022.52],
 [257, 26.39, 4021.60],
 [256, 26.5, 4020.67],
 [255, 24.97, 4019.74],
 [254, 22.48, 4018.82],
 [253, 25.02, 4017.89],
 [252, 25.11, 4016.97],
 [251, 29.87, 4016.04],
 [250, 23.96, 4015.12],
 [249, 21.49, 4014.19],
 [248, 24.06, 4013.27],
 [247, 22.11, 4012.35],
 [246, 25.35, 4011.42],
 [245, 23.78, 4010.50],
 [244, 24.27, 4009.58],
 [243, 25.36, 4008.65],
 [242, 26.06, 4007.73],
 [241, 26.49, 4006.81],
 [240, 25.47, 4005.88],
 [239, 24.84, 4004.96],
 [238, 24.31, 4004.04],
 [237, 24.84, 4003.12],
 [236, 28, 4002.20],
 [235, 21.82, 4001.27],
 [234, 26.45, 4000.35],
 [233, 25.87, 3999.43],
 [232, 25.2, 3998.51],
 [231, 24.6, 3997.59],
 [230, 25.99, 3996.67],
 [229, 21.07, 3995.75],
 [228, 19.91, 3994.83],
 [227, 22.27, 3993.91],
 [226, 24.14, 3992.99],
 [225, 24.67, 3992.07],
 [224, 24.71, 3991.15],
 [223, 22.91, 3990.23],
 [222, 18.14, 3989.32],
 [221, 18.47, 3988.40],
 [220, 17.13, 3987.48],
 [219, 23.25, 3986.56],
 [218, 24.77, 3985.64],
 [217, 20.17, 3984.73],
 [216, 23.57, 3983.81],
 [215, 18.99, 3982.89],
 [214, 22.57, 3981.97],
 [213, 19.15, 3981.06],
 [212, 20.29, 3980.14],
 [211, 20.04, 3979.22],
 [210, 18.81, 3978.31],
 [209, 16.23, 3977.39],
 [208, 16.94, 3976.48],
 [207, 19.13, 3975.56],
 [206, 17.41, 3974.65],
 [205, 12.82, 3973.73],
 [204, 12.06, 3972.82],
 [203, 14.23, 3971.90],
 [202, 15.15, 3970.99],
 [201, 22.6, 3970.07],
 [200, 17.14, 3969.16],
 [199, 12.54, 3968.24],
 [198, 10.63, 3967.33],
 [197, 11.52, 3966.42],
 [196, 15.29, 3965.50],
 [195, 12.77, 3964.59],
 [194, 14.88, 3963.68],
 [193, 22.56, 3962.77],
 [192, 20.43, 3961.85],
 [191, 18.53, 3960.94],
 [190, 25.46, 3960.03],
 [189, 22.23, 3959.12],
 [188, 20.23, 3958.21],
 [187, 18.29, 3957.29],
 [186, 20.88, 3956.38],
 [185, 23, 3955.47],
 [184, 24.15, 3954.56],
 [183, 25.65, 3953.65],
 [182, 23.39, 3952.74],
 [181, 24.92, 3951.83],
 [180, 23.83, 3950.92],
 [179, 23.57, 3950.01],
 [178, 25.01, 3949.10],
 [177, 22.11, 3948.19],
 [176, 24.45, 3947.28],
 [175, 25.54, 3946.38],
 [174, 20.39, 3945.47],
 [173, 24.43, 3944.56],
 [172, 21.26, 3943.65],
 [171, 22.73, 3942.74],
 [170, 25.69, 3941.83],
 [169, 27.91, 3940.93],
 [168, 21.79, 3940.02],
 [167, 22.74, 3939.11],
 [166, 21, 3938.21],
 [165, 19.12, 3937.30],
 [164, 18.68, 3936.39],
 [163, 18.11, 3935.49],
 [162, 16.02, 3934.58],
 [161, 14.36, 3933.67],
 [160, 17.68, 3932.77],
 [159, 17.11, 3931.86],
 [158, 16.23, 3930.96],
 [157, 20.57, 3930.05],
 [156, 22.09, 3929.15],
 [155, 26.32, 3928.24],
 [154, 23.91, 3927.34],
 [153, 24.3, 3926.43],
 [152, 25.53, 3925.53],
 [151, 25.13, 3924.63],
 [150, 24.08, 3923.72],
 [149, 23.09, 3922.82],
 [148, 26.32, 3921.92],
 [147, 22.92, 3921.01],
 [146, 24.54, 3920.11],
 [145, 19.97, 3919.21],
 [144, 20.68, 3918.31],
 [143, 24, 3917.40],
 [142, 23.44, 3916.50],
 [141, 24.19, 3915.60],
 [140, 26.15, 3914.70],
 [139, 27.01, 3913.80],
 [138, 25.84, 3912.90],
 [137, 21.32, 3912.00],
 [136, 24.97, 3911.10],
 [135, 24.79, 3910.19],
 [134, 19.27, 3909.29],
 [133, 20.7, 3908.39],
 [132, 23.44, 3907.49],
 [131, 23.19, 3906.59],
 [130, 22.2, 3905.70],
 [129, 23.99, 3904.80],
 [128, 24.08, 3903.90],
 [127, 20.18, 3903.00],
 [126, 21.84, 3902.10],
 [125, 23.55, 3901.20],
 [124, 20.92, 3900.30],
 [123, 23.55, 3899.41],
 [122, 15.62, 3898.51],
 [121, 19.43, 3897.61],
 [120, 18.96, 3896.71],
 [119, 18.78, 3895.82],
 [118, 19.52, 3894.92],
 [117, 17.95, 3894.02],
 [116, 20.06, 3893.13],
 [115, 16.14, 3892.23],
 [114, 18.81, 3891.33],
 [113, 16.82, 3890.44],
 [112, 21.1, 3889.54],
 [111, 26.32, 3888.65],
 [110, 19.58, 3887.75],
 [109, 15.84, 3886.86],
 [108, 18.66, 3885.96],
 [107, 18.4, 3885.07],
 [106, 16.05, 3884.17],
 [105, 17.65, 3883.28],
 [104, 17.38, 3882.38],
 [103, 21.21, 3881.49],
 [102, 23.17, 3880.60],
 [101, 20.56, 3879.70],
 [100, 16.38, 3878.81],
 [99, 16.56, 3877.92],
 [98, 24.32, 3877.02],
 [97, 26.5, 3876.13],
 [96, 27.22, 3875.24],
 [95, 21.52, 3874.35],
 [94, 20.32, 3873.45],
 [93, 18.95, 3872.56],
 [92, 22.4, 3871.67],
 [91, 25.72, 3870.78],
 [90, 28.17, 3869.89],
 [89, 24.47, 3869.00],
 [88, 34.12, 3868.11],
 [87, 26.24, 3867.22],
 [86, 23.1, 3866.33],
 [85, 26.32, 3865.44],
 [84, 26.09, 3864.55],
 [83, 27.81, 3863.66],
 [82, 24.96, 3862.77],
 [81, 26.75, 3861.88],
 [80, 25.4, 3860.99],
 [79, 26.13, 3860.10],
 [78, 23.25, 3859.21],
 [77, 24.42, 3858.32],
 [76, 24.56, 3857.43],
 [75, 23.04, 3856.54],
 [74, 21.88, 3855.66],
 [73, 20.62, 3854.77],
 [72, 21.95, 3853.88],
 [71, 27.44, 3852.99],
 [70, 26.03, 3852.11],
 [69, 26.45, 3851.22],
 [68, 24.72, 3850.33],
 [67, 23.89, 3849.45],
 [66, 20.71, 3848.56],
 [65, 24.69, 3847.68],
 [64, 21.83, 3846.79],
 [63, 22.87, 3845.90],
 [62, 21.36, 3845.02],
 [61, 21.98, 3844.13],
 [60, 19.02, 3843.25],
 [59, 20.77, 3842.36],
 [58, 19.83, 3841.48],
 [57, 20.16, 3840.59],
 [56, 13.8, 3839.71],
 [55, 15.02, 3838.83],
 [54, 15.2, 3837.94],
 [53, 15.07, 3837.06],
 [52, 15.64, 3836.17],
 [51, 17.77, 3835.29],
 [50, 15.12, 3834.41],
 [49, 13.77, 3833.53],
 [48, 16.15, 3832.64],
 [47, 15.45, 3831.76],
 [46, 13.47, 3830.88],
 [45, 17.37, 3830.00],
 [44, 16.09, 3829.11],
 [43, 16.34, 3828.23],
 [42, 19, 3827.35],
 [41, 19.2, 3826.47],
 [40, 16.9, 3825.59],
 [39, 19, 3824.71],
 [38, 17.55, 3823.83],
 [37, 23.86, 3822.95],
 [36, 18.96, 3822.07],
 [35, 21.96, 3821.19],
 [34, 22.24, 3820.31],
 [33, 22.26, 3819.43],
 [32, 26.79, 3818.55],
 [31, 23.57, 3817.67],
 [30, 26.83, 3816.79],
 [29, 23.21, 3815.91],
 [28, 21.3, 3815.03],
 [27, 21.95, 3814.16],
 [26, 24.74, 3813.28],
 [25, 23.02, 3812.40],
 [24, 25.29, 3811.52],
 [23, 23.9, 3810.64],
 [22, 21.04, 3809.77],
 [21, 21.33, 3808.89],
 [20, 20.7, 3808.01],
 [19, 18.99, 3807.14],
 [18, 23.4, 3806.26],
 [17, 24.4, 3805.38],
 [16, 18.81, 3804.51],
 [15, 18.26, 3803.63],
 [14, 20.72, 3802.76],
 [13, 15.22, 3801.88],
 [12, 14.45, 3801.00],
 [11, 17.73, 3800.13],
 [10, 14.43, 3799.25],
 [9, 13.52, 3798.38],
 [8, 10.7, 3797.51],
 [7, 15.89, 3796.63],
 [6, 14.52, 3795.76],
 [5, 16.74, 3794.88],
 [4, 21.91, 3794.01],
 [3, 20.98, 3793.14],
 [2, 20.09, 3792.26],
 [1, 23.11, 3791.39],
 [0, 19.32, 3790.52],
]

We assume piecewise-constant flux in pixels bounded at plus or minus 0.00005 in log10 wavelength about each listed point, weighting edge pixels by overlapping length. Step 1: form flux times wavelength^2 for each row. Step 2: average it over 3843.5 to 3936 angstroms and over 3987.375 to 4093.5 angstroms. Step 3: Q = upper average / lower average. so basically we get 1.18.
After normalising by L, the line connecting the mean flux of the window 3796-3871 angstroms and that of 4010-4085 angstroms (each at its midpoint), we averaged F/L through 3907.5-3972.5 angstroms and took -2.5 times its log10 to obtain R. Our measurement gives 0.07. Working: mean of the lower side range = 21.1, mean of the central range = 21.4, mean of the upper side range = 24.6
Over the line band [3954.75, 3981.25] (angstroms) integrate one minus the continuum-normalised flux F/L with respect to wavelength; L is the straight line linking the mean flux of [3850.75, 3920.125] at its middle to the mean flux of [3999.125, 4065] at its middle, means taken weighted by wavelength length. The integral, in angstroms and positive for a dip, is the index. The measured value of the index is 6.8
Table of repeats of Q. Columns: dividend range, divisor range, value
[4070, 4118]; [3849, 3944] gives 1.08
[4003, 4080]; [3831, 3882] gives 1.23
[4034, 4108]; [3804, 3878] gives 1.19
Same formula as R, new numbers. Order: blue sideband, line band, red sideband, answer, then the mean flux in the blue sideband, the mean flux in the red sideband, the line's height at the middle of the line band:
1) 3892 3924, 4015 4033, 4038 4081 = -0.05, 22.2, 24.7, 24.1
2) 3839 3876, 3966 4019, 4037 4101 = 0.10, 23.6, 23.6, 23.6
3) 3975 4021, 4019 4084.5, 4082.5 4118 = -0.13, 23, 20.9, 21.9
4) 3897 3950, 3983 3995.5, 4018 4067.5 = 0.09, 22.3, 24.7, 23.6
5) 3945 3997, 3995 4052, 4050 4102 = -0.14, 20.1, 23.5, 21.8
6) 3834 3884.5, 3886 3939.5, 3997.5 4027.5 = 0.09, 22.2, 25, 23.2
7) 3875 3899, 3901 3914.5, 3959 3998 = -0.19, 19.5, 19.2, 19.5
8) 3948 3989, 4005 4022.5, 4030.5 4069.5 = -0.12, 19.4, 24.7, 22.3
